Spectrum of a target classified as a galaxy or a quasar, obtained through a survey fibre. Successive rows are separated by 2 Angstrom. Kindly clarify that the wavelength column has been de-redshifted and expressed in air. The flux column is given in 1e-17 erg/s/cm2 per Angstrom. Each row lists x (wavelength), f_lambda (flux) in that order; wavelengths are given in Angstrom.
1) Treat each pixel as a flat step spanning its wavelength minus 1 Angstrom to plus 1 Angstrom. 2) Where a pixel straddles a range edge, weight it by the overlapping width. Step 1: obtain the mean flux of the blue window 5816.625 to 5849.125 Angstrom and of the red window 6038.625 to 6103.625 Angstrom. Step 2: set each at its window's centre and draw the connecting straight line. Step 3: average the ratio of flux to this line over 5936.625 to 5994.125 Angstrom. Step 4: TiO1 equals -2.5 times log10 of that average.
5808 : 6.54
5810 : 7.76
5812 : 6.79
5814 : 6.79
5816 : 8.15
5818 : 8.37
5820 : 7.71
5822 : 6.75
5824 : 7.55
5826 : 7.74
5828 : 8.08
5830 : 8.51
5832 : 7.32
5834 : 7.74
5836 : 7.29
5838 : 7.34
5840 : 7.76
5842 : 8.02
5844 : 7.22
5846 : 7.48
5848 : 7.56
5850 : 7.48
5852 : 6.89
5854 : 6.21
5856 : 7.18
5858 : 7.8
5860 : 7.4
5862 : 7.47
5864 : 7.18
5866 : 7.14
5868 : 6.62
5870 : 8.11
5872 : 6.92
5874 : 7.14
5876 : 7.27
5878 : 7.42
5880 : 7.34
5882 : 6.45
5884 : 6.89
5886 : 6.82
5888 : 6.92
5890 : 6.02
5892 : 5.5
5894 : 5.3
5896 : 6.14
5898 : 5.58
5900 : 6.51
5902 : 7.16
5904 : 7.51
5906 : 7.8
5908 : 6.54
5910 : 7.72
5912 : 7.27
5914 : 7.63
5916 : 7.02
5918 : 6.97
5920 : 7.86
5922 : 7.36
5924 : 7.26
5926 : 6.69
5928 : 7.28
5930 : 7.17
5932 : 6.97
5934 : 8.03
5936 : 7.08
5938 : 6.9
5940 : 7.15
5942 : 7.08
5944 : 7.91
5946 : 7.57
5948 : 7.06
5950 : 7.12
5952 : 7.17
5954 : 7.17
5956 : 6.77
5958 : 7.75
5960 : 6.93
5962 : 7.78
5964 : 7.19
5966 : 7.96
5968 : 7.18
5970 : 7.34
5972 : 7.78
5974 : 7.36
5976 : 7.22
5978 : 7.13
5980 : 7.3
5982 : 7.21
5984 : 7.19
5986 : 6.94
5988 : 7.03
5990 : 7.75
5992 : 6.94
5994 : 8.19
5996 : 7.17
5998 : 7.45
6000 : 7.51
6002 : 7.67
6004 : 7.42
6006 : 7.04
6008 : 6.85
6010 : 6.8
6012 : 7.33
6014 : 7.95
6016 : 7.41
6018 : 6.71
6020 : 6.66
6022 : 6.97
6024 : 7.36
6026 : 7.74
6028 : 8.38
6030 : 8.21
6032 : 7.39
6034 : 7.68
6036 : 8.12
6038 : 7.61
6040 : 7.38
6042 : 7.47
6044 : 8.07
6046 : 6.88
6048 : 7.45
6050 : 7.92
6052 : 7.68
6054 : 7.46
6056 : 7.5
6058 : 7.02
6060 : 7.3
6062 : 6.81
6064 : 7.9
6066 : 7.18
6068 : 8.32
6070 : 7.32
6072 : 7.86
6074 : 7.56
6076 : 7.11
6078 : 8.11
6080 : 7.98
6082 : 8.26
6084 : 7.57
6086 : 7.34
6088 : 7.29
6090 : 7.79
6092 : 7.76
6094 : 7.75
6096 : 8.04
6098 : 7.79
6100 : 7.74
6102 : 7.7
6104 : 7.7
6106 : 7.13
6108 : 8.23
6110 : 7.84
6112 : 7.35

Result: 0.05 mag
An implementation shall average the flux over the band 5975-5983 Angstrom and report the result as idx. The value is 7.21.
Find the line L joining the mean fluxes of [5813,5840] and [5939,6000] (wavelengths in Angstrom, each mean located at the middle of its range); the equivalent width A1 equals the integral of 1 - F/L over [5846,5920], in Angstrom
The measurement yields 5.2 Angstrom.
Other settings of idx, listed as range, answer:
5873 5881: 7.29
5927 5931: 7.22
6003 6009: 7.1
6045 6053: 7.48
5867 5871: 7.37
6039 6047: 7.45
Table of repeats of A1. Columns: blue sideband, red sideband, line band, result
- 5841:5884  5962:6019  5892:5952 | 1.8 Angstrom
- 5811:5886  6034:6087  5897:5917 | 1.0 Angstrom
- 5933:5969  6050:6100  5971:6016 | 0.6 Angstrom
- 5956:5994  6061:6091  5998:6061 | 0.4 Angstrom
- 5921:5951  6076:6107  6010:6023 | 0.6 Angstrom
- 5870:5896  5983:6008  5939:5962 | -0.6 Angstrom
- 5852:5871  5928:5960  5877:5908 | 2.6 Angstrom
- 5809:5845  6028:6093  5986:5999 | 0.4 Angstrom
